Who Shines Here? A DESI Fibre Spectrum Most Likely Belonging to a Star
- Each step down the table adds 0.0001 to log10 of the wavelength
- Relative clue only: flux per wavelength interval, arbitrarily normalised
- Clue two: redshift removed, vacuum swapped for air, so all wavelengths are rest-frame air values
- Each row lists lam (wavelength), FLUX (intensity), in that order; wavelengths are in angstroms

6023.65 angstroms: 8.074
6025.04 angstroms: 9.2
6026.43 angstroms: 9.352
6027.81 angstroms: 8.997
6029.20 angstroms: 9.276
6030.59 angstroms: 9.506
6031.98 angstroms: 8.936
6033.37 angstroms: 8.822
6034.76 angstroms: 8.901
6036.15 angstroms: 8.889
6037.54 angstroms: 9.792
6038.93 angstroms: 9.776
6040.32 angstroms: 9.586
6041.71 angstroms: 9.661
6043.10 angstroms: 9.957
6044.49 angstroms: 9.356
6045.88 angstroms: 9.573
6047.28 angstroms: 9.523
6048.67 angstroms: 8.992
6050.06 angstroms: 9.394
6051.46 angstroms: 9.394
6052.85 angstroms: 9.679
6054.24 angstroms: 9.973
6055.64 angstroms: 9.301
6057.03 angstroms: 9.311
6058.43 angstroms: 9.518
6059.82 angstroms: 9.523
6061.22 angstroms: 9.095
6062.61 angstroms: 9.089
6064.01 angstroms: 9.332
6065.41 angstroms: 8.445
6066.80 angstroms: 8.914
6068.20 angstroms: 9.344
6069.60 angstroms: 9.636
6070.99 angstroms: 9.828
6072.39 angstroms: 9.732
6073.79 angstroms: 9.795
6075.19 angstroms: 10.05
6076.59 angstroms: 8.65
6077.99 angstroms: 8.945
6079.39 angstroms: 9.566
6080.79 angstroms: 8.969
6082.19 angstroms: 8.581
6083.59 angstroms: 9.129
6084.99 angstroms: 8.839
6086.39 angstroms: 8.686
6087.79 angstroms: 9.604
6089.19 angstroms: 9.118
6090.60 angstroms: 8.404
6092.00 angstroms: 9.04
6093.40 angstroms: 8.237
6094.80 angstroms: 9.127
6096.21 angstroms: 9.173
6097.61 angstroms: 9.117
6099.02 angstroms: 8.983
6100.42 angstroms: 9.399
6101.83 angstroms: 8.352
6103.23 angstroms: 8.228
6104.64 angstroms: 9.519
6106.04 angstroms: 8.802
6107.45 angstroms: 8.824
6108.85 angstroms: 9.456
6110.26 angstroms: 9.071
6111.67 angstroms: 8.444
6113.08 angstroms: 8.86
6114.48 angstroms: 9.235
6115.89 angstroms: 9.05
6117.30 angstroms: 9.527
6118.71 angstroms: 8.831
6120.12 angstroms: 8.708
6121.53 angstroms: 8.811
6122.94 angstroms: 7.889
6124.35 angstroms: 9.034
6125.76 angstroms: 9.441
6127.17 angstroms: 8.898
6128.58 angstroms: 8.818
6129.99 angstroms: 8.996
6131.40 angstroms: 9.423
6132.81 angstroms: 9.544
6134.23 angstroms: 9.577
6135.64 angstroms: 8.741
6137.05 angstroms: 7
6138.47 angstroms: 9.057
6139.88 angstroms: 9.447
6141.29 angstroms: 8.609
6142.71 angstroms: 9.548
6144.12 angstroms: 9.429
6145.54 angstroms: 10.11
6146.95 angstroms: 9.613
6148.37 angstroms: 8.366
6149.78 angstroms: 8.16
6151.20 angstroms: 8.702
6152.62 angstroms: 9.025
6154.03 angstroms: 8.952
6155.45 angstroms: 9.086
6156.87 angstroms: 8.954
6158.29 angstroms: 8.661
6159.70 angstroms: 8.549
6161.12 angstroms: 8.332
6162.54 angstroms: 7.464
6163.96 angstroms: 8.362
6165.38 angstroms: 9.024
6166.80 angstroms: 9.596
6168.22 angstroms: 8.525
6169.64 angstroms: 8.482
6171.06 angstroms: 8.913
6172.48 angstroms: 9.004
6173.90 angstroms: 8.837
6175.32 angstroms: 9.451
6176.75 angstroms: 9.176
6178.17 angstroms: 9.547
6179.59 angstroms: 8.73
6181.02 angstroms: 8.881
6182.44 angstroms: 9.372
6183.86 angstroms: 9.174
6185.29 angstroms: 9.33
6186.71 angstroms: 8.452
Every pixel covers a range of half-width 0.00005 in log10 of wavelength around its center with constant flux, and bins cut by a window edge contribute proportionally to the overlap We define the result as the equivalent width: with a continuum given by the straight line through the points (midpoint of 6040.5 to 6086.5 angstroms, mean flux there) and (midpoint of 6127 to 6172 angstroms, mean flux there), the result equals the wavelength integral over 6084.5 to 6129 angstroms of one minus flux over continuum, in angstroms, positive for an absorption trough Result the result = 0.9 angstroms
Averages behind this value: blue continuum 9.34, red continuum 8.87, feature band 8.92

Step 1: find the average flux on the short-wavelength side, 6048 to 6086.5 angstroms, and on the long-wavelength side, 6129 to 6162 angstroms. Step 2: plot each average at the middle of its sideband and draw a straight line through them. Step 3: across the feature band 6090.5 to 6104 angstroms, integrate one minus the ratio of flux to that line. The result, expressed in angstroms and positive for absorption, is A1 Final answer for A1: 0.5 angstroms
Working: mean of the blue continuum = 9.28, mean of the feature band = 8.83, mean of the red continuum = 8.94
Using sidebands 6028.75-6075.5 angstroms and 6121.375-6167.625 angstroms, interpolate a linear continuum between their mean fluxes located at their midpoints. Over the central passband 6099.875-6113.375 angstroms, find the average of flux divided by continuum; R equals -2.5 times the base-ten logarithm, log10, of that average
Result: 0.03 mag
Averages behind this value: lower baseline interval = 9.4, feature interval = 8.89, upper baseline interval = 8.89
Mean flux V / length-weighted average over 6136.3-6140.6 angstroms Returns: 8.51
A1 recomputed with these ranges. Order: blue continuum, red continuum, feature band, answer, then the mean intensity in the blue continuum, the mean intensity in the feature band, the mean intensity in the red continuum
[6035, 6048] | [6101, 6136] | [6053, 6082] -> 0.02 angstroms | 9.54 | 9.34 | 8.97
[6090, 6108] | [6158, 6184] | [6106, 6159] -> -0.67 angstroms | 8.87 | 8.97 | 8.84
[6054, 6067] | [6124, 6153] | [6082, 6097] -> 0.40 angstroms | 9.24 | 8.92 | 9.03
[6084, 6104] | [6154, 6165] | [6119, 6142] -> -0.49 angstroms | 8.88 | 8.87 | 8.53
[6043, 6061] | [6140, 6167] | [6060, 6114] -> 1.15 angstroms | 9.47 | 9.07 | 8.87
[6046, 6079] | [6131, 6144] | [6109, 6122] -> 0.20 angstroms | 9.37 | 8.97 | 9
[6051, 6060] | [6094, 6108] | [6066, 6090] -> -0.01 angstroms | 9.54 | 9.25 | 8.95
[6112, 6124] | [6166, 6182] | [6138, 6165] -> 0.26 angstroms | 8.85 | 8.87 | 9.02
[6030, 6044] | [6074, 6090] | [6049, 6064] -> -0.23 angstroms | 9.38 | 9.41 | 9.12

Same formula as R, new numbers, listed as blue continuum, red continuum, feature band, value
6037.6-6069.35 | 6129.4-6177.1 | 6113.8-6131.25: 0.01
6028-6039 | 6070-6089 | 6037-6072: -0.03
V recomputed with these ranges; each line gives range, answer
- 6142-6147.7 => 9.66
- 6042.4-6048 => 9.6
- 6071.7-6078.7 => 9.43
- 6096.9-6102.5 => 8.96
